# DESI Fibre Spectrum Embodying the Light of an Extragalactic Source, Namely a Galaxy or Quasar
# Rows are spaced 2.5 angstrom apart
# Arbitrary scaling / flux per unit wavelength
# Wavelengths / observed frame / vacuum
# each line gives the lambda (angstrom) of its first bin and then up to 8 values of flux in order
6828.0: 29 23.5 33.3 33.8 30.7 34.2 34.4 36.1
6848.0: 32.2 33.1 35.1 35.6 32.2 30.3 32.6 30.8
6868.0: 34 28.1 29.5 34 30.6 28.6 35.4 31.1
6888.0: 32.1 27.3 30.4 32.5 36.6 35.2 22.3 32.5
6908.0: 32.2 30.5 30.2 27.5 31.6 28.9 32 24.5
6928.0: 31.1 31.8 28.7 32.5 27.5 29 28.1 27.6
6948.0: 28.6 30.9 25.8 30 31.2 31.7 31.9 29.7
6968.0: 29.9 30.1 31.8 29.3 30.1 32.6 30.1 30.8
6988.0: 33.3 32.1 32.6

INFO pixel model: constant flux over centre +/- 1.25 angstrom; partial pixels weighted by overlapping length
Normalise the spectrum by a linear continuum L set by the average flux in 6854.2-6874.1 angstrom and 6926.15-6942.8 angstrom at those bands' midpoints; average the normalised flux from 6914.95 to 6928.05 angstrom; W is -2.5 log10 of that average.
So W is 0.03 mag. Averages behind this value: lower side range 31.7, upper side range 29.8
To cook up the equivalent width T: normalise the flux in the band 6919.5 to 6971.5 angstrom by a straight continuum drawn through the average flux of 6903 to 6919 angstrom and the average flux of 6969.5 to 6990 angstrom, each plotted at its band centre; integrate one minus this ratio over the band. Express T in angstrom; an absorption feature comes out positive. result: 1.66 angstrom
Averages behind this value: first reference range 30.1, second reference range 31.1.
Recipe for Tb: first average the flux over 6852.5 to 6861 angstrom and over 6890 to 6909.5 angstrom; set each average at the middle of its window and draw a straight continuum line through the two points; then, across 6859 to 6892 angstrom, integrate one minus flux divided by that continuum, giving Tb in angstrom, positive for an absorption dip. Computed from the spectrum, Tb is 1.4 angstrom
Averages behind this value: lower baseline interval 33.4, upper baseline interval 31.3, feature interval 31.1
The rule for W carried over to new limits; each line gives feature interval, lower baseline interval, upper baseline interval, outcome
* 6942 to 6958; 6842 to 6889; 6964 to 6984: 0.08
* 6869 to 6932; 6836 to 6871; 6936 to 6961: 0.01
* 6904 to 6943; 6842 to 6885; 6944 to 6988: 0.04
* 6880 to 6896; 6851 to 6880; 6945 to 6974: 0.01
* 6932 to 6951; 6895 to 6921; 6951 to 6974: 0.05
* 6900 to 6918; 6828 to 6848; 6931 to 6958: 0.00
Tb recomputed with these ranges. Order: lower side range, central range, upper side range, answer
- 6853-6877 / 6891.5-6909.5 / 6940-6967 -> -0.3 angstrom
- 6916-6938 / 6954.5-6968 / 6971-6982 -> -0.1 angstrom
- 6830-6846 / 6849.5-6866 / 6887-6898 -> -0.4 angstrom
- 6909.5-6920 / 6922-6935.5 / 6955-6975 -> 0.1 angstrom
